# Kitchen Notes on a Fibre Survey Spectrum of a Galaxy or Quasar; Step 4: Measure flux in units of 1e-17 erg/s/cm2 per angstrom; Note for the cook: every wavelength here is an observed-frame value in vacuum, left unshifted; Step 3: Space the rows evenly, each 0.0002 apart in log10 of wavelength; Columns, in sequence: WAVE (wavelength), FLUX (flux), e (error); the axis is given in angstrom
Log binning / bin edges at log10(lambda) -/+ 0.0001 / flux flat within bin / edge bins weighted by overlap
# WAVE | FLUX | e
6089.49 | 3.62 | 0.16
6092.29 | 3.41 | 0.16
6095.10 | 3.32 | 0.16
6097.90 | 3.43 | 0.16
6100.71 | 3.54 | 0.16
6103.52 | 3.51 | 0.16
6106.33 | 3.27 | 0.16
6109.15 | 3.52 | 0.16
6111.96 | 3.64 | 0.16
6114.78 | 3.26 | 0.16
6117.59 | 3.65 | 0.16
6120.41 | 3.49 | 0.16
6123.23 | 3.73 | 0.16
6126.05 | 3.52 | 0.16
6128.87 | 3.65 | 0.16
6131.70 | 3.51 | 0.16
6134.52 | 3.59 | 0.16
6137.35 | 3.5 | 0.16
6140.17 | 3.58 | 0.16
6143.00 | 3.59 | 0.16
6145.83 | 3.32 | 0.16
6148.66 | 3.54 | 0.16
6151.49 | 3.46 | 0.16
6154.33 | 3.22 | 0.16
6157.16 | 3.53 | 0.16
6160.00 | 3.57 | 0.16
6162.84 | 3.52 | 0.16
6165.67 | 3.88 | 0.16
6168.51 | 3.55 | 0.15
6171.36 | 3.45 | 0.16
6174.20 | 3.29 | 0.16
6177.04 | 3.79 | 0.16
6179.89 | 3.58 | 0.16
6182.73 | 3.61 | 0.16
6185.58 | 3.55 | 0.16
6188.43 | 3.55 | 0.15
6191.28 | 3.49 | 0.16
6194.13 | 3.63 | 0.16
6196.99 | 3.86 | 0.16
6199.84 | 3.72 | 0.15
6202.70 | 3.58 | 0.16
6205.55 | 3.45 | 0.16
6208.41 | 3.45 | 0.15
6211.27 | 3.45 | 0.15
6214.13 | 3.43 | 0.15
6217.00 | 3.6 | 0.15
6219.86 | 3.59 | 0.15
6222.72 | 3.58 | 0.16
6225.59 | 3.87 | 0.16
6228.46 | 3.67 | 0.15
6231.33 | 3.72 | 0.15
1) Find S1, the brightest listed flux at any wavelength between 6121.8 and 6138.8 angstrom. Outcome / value 3.73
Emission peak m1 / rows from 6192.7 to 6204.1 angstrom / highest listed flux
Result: 3.86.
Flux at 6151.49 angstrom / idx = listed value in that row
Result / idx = 3.46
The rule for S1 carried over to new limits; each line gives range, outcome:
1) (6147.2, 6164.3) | 3.57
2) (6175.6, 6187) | 3.79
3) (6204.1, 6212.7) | 3.45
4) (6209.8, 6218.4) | 3.6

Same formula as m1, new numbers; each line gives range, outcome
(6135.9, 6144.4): 3.59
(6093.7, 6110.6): 3.54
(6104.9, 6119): 3.65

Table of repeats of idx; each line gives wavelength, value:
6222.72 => 3.58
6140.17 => 3.58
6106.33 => 3.27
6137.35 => 3.5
